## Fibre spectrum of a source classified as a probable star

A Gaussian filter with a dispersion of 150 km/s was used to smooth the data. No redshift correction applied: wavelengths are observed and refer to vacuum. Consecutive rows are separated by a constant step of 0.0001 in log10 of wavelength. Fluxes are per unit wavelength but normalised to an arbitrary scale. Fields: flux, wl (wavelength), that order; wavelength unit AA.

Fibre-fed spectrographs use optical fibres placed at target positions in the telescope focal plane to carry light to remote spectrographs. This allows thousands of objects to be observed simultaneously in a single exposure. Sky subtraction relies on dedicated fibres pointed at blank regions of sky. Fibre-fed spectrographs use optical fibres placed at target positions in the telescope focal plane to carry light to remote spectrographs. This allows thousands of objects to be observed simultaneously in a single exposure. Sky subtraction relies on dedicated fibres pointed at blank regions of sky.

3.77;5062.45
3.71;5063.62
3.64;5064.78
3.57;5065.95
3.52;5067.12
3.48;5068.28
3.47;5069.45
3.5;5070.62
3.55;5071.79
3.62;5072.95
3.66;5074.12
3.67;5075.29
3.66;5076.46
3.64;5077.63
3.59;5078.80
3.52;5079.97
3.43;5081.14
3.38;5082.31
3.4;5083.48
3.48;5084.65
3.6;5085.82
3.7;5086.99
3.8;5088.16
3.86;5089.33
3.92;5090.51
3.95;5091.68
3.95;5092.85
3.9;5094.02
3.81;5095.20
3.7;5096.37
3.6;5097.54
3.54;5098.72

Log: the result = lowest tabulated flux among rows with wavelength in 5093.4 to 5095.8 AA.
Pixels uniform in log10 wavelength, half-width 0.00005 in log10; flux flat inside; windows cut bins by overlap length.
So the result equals 3.81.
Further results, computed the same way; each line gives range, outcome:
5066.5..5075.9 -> 3.47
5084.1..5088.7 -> 3.48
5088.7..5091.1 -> 3.86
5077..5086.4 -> 3.38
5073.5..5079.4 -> 3.59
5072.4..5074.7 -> 3.62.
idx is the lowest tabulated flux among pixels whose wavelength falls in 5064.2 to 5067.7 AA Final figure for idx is 3.52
